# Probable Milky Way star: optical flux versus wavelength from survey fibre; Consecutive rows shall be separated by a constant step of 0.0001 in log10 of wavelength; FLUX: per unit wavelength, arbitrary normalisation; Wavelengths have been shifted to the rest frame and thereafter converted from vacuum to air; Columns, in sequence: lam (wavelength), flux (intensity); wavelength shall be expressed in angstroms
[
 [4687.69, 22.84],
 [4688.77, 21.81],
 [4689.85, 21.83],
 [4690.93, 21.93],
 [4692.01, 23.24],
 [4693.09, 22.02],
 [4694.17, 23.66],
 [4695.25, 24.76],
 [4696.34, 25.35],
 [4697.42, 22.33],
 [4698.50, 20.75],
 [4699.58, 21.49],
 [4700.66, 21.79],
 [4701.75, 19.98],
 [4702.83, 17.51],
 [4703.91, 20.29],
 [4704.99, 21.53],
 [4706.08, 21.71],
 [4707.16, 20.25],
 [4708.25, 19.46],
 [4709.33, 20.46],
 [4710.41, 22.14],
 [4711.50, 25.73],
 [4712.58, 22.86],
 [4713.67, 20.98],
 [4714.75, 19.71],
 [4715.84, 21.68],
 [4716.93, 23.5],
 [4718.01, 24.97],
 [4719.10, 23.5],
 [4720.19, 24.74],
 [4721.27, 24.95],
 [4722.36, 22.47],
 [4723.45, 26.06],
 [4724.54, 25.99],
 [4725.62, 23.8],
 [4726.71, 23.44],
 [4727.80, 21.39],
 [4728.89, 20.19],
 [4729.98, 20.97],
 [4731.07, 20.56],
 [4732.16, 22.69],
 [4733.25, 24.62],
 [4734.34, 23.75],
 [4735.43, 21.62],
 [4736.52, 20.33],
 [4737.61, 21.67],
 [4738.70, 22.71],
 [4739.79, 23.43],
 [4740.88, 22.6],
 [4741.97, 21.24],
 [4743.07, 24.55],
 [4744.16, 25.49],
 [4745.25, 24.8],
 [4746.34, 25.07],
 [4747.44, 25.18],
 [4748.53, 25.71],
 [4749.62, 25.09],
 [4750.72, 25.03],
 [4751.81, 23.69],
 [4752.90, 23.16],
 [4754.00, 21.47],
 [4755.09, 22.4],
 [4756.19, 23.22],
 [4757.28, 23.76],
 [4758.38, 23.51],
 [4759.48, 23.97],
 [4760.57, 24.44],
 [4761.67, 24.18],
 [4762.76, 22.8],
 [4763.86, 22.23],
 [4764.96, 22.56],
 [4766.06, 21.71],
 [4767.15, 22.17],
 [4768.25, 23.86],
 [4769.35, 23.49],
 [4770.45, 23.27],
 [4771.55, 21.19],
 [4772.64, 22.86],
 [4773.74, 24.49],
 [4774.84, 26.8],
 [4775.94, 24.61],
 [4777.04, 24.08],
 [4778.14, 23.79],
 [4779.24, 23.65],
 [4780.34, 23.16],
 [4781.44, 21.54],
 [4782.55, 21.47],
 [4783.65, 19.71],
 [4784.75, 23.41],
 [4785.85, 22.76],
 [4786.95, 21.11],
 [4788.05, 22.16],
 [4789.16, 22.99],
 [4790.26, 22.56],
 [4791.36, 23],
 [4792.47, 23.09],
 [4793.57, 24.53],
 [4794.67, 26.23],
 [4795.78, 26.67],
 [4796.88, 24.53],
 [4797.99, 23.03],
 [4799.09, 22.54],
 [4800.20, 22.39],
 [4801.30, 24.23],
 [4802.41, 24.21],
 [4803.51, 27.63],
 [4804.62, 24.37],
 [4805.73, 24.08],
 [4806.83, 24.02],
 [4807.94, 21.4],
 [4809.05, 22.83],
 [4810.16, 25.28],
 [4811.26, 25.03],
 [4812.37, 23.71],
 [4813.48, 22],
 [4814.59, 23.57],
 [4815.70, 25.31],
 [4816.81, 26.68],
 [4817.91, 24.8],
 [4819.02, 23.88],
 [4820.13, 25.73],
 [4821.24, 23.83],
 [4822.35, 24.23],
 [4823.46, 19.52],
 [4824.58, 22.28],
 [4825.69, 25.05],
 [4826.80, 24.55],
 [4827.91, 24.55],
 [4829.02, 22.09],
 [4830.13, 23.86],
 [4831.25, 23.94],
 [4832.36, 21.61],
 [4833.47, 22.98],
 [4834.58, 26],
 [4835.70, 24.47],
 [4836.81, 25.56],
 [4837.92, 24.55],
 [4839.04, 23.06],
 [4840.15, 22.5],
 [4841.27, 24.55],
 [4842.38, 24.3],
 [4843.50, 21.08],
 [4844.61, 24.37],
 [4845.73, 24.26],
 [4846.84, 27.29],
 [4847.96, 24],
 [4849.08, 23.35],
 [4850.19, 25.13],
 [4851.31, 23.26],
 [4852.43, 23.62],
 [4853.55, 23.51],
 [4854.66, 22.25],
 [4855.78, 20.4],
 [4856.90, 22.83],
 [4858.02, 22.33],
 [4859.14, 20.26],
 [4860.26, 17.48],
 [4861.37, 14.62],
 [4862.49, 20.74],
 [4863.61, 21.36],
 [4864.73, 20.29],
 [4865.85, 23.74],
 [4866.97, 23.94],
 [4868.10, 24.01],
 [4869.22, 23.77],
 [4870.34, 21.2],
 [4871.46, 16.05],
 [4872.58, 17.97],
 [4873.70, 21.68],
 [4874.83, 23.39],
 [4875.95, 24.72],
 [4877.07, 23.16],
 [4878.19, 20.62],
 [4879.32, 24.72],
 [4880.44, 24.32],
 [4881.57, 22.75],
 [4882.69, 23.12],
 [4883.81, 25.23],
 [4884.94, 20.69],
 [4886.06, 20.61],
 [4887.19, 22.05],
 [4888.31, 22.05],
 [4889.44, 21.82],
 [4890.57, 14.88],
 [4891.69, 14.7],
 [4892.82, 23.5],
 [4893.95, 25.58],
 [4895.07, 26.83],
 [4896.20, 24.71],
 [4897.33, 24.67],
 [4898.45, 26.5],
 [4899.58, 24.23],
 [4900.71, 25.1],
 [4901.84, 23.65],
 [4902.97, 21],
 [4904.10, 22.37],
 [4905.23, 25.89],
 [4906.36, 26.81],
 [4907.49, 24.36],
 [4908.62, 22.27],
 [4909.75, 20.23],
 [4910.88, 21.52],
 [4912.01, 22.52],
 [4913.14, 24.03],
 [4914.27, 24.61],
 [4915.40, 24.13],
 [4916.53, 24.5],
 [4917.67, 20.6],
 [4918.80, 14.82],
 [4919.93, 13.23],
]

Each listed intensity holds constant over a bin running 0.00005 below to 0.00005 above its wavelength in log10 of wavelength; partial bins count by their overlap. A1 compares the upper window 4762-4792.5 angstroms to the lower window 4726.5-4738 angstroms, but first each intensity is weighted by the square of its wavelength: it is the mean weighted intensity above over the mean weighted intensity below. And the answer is 1.07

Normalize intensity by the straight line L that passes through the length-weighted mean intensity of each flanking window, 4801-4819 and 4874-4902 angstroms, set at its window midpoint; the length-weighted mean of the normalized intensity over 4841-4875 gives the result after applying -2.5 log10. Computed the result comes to 0.06 mag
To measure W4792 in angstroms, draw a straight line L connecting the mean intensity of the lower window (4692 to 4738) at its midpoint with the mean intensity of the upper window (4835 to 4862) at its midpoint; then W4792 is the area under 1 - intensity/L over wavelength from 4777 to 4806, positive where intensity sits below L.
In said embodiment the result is -1.0 angstroms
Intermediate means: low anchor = 22.3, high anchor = 22.9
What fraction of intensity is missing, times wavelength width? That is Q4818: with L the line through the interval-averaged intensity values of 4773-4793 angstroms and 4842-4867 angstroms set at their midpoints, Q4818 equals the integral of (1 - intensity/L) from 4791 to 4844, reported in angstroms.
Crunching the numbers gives -3.0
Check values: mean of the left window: 23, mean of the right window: 22.3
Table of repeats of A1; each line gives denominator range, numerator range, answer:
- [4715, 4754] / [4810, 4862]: 1.04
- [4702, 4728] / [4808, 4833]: 1.11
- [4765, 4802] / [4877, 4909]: 1.04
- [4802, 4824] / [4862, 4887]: 0.94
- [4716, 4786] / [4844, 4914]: 1.02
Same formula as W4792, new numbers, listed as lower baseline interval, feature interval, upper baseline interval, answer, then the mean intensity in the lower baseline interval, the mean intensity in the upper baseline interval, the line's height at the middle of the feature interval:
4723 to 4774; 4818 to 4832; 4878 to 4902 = -0.4 angstroms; 23.2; 22.9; 23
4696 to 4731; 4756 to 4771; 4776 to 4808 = -0.2 angstroms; 22.2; 23.4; 23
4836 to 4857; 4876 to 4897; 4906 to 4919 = 0.6 angstroms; 23.7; 22.7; 23.1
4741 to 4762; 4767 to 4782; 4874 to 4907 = 0.2 angstroms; 24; 23.1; 23.8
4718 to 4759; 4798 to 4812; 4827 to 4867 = -0.5 angstroms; 23.4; 22.9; 23.1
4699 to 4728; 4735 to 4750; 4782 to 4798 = -0.6 angstroms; 22.3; 23.2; 22.6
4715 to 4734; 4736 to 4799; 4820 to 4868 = -0.7 angstroms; 23.2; 23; 23.1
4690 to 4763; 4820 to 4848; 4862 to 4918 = -1.3 angstroms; 22.8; 22.7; 22.7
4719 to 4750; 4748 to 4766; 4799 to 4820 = 0.1 angstroms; 23.4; 24.2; 23.6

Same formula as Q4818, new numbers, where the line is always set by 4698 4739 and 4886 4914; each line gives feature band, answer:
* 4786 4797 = -0.56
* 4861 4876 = 1.04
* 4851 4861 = 0.51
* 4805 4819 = -0.93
